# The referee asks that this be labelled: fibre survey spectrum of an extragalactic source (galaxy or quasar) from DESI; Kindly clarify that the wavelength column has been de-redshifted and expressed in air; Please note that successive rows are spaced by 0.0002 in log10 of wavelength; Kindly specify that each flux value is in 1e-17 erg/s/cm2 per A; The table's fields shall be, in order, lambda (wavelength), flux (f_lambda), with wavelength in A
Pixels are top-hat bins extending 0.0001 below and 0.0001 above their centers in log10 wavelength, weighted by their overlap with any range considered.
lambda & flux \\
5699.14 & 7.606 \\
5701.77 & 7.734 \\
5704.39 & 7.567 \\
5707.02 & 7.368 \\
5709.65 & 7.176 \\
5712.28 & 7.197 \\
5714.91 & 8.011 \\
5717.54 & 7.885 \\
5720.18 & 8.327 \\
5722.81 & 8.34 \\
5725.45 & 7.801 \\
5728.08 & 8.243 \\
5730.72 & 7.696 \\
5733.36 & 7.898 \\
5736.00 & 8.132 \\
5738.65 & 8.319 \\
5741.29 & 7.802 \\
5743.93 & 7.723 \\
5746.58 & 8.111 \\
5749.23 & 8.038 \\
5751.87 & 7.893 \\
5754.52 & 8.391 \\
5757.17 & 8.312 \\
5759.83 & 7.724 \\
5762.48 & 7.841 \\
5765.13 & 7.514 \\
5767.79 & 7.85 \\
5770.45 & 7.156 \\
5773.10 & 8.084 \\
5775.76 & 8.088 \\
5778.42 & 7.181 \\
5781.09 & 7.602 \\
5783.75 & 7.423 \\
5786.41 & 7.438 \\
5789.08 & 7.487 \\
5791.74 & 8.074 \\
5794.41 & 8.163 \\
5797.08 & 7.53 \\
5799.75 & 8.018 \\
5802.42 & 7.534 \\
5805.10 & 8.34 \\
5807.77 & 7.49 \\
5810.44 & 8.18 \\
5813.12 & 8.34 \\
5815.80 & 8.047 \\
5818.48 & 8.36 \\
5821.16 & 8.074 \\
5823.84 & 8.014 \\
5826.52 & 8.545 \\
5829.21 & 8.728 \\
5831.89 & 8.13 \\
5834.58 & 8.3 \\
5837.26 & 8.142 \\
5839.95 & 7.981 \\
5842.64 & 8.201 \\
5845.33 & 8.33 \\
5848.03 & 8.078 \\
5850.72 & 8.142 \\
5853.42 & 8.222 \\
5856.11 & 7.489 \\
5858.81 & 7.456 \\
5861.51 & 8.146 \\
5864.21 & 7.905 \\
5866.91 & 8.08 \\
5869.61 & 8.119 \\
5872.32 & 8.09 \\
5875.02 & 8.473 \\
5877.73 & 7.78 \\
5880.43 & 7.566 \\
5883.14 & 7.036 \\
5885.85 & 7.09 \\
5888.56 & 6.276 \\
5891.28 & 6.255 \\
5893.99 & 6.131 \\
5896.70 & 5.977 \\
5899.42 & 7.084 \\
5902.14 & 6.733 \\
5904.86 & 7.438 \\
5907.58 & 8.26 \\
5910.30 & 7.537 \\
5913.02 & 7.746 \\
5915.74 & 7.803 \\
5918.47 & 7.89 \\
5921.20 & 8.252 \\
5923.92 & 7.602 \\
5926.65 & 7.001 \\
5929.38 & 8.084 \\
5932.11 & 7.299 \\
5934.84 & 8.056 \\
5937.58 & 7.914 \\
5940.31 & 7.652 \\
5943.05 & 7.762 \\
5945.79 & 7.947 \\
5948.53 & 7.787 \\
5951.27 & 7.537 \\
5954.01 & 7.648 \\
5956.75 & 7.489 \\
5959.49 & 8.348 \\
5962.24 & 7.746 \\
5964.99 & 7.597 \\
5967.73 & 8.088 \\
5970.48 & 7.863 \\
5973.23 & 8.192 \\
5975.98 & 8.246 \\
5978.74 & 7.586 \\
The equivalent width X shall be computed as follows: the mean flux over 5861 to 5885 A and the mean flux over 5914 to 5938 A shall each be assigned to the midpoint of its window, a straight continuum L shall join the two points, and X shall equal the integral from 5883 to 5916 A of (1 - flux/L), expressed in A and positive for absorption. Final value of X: 3.5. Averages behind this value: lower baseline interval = 7.89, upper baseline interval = 7.76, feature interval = 7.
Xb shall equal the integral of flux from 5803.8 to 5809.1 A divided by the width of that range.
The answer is 7.92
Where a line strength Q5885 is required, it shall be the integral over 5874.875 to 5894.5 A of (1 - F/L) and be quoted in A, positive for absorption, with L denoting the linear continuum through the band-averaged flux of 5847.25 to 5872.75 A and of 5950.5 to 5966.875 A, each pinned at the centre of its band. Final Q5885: 2.2 A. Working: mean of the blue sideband 7.97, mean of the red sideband 7.75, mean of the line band 7.03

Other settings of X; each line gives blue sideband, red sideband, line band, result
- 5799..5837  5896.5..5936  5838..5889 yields 0.24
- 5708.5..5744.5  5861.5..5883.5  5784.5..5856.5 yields -1.17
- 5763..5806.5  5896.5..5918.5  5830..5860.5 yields -1.93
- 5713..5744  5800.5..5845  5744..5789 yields 1.61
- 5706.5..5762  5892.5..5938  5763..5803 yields 0.60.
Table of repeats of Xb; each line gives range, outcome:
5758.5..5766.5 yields 7.69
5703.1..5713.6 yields 7.33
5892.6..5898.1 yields 6.07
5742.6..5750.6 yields 7.96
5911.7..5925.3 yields 7.86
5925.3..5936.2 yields 7.61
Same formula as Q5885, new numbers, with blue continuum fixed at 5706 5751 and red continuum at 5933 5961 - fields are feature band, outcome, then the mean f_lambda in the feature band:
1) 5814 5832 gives -0.98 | 8.28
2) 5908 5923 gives -0.09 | 7.87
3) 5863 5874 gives -0.32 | 8.06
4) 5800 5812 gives -0.07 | 7.91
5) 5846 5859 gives -0.16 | 7.94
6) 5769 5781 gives 0.37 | 7.62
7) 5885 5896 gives 2.03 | 6.38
